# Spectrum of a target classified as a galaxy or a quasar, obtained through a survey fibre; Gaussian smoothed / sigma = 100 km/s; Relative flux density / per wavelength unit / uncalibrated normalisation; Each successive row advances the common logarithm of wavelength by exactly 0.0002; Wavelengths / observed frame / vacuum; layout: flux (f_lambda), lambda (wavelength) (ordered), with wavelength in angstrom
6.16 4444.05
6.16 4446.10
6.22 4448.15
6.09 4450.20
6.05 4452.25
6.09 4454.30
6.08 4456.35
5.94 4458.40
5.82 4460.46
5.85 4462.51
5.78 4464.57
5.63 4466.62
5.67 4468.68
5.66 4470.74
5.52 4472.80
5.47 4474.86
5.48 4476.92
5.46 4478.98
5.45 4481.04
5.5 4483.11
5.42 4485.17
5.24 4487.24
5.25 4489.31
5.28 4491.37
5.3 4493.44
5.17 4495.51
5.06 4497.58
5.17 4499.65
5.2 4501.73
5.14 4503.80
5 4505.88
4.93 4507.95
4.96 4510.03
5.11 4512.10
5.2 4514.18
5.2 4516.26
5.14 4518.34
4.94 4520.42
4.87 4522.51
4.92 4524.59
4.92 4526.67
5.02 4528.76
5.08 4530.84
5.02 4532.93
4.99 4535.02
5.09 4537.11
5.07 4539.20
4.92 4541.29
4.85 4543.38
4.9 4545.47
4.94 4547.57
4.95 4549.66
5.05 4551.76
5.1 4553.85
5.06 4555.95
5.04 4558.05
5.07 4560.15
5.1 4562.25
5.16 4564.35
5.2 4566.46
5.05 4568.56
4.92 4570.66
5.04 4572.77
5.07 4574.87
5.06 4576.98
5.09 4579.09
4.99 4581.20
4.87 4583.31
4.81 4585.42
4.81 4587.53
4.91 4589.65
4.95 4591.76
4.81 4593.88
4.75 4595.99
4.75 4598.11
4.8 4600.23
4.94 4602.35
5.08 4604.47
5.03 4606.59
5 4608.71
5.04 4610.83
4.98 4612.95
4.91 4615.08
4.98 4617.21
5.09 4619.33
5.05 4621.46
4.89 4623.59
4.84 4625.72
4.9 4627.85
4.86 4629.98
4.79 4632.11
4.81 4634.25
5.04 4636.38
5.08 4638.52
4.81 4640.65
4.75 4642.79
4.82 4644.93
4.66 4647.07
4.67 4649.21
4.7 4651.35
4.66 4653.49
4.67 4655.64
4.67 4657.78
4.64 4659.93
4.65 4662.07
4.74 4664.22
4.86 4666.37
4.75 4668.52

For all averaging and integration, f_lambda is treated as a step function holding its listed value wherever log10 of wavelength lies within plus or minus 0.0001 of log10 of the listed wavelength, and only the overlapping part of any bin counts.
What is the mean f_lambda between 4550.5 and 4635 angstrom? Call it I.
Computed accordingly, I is 4.97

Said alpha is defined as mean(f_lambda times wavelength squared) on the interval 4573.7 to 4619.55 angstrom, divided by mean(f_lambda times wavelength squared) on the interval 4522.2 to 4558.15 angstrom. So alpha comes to 1.01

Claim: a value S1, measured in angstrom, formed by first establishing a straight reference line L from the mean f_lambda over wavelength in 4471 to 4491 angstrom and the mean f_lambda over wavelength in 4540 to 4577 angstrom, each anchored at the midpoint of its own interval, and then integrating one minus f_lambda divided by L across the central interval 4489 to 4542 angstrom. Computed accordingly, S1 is 1.8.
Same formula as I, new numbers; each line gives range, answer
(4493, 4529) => 5.07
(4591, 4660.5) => 4.86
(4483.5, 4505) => 5.23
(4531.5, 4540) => 5.04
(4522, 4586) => 5.01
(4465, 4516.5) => 5.31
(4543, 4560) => 5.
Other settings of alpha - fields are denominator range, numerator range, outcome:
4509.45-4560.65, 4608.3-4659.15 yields 1.01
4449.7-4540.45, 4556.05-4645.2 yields 0.97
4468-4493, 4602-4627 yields 0.97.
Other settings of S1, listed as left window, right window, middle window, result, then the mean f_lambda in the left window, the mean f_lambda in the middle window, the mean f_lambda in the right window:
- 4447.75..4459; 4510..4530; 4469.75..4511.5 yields 1.6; 6.08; 5.28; 5.03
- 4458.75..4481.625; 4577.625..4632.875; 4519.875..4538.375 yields 1.2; 5.63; 4.98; 4.92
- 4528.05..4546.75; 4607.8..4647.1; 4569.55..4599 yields 0.2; 4.99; 4.92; 4.92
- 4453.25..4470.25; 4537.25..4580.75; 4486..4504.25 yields 1.2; 5.85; 5.2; 5.03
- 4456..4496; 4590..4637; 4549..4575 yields 0.5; 5.54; 5.06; 4.92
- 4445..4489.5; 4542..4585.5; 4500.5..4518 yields 1.0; 5.73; 5.09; 5.02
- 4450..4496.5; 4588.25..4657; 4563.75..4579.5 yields 0.2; 5.61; 5.07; 4.87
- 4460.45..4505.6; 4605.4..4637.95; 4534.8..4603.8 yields 2.1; 5.42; 4.97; 4.95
